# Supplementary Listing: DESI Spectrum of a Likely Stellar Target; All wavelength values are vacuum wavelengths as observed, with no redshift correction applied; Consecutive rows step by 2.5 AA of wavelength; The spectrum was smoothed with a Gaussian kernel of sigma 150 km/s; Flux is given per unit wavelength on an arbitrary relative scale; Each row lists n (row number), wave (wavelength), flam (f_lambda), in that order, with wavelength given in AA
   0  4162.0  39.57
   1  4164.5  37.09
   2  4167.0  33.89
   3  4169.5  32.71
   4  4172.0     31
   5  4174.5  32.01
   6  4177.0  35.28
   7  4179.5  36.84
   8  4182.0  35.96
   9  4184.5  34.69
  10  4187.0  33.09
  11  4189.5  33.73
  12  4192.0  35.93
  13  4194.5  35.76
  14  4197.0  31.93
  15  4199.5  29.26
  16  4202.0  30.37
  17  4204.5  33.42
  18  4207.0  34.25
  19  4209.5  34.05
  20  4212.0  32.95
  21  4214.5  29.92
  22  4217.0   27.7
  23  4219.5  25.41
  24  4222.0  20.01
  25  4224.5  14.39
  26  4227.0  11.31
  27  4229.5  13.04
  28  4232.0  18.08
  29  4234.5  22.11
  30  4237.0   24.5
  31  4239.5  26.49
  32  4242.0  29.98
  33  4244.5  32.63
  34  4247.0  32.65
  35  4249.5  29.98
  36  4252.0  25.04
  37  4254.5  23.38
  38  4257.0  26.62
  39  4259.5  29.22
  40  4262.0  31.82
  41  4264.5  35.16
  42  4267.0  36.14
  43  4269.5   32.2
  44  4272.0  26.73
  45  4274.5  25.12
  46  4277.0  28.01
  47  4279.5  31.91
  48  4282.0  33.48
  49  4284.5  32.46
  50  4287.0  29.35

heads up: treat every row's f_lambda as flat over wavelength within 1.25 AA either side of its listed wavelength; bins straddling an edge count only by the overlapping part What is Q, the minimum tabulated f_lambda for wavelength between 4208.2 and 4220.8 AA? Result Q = 25.41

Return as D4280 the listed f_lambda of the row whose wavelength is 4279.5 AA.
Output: 31.91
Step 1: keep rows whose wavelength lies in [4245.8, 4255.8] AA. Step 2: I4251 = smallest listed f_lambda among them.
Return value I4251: 23.38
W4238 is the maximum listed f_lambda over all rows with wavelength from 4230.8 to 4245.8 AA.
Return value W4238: 32.63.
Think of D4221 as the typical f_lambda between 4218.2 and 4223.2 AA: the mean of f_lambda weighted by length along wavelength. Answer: 22.8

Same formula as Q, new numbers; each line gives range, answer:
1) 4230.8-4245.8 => 18.08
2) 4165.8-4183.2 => 31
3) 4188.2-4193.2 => 33.73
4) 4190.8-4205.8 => 29.26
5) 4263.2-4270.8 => 32.2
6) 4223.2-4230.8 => 11.31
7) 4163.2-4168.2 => 33.89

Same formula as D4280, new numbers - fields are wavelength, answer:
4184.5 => 34.69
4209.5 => 34.05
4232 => 18.08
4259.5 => 29.22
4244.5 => 32.63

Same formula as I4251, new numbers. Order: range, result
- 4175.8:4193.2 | 33.09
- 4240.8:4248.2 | 29.98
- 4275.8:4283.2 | 28.01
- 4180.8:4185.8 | 34.69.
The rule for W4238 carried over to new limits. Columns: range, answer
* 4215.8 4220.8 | 27.7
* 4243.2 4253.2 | 32.65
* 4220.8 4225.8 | 20.01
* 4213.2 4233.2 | 29.92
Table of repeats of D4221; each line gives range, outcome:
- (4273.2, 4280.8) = 28.4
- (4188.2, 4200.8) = 33.3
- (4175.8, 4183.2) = 36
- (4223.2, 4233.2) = 14.2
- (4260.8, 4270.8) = 33.8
